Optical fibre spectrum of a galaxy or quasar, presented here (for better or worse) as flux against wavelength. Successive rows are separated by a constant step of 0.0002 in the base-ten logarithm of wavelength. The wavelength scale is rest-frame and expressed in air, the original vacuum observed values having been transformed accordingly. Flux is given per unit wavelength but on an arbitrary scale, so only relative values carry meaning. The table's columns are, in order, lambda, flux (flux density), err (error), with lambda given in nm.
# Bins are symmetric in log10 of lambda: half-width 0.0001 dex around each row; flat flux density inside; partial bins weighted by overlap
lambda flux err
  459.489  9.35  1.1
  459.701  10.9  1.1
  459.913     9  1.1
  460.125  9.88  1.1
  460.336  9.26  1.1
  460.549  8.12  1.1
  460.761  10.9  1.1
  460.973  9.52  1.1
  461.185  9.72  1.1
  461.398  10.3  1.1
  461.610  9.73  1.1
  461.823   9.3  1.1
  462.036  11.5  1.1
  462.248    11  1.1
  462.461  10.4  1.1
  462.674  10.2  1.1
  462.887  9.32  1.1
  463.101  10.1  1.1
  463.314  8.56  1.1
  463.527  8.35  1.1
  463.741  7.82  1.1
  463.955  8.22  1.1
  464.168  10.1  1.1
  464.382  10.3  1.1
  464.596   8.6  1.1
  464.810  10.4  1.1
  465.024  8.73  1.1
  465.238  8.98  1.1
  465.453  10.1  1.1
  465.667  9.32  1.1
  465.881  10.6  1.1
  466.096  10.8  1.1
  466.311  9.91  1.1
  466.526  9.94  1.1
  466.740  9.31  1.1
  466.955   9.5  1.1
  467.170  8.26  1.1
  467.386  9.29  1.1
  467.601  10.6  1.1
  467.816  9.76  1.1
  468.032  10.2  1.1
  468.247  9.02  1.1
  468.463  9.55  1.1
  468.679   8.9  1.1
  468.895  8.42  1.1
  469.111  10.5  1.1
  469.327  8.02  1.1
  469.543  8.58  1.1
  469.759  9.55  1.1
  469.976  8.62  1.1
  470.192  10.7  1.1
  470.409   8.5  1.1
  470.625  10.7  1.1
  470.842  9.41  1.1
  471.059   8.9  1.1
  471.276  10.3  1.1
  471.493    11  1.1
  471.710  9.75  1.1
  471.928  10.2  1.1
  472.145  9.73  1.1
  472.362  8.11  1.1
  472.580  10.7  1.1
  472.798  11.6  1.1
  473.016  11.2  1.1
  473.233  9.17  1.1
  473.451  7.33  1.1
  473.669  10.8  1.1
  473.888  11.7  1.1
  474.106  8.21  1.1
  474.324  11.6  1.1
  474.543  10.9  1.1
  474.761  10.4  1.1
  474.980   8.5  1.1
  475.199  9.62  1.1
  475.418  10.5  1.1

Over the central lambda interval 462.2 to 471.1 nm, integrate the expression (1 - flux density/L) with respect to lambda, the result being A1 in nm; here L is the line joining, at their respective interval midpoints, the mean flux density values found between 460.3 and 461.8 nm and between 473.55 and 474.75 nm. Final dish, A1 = 0.51 nm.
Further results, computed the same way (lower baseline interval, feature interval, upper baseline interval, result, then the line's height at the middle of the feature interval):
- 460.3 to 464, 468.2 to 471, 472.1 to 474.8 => 0.19 nm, 9.94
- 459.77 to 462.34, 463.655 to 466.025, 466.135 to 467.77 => 0.07 nm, 9.7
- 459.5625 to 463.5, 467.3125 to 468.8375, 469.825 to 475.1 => 0.05 nm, 9.88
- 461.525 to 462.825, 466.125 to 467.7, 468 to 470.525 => -0.01 nm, 9.57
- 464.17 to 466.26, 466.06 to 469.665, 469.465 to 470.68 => 0.06 nm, 9.58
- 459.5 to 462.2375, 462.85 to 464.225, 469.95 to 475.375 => 0.14 nm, 9.88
